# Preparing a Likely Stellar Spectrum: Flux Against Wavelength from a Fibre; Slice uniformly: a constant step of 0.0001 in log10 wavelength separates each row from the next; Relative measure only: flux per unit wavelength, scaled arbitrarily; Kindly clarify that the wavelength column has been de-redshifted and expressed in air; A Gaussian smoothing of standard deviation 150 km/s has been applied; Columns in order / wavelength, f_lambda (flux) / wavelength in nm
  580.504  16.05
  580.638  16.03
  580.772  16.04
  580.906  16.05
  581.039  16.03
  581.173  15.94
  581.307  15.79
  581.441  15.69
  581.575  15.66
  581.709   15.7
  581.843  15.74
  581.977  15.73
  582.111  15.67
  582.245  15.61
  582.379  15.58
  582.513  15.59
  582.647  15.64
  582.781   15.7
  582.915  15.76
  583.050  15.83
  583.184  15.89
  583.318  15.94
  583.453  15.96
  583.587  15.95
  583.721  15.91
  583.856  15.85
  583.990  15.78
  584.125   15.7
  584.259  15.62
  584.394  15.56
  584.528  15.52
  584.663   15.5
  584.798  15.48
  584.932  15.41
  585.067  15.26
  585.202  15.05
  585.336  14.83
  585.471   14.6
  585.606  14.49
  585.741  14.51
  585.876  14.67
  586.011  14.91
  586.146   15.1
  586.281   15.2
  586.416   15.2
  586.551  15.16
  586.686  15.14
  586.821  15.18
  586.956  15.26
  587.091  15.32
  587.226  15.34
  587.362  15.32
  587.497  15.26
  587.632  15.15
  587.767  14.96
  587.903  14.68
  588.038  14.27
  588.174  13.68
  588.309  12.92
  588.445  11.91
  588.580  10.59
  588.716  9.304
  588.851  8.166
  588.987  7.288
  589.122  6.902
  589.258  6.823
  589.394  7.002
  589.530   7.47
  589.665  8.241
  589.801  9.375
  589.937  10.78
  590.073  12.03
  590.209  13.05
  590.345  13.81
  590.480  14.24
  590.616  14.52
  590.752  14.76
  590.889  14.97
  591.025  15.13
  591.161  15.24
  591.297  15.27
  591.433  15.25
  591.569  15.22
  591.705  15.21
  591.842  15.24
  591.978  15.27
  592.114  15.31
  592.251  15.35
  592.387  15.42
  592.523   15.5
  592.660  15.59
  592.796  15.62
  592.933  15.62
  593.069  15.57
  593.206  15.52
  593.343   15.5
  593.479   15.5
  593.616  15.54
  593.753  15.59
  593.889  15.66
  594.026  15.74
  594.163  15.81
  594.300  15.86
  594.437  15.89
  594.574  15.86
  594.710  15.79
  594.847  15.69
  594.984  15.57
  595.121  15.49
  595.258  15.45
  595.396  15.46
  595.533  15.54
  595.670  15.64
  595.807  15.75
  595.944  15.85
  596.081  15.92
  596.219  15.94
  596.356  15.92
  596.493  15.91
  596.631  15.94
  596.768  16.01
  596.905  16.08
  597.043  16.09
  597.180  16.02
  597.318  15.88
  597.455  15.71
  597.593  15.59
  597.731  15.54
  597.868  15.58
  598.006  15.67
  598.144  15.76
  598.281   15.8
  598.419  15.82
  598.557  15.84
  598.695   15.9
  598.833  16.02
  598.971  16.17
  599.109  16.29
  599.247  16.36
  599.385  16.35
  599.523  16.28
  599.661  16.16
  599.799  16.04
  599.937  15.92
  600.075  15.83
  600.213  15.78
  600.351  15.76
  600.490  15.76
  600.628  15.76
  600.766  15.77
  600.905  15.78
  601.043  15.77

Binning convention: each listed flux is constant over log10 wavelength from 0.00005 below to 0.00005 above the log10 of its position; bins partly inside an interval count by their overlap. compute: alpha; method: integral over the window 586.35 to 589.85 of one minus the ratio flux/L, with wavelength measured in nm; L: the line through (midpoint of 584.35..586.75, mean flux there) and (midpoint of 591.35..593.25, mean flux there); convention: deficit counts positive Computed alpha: 0.70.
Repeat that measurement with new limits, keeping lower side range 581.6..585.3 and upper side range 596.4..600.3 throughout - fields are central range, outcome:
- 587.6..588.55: 0.12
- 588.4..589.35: 0.43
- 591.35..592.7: 0.04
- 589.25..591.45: 0.48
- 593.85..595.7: 0.02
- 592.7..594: 0.02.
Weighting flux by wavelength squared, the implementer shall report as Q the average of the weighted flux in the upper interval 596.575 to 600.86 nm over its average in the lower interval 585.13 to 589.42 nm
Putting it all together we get 1.24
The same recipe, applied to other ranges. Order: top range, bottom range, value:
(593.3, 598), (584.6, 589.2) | 1.17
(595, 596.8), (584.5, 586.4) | 1.09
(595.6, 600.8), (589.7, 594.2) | 1.10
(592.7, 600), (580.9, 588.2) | 1.07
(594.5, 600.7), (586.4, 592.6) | 1.23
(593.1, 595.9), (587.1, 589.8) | 1.41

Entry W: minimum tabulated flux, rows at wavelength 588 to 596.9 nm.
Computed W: 6.823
